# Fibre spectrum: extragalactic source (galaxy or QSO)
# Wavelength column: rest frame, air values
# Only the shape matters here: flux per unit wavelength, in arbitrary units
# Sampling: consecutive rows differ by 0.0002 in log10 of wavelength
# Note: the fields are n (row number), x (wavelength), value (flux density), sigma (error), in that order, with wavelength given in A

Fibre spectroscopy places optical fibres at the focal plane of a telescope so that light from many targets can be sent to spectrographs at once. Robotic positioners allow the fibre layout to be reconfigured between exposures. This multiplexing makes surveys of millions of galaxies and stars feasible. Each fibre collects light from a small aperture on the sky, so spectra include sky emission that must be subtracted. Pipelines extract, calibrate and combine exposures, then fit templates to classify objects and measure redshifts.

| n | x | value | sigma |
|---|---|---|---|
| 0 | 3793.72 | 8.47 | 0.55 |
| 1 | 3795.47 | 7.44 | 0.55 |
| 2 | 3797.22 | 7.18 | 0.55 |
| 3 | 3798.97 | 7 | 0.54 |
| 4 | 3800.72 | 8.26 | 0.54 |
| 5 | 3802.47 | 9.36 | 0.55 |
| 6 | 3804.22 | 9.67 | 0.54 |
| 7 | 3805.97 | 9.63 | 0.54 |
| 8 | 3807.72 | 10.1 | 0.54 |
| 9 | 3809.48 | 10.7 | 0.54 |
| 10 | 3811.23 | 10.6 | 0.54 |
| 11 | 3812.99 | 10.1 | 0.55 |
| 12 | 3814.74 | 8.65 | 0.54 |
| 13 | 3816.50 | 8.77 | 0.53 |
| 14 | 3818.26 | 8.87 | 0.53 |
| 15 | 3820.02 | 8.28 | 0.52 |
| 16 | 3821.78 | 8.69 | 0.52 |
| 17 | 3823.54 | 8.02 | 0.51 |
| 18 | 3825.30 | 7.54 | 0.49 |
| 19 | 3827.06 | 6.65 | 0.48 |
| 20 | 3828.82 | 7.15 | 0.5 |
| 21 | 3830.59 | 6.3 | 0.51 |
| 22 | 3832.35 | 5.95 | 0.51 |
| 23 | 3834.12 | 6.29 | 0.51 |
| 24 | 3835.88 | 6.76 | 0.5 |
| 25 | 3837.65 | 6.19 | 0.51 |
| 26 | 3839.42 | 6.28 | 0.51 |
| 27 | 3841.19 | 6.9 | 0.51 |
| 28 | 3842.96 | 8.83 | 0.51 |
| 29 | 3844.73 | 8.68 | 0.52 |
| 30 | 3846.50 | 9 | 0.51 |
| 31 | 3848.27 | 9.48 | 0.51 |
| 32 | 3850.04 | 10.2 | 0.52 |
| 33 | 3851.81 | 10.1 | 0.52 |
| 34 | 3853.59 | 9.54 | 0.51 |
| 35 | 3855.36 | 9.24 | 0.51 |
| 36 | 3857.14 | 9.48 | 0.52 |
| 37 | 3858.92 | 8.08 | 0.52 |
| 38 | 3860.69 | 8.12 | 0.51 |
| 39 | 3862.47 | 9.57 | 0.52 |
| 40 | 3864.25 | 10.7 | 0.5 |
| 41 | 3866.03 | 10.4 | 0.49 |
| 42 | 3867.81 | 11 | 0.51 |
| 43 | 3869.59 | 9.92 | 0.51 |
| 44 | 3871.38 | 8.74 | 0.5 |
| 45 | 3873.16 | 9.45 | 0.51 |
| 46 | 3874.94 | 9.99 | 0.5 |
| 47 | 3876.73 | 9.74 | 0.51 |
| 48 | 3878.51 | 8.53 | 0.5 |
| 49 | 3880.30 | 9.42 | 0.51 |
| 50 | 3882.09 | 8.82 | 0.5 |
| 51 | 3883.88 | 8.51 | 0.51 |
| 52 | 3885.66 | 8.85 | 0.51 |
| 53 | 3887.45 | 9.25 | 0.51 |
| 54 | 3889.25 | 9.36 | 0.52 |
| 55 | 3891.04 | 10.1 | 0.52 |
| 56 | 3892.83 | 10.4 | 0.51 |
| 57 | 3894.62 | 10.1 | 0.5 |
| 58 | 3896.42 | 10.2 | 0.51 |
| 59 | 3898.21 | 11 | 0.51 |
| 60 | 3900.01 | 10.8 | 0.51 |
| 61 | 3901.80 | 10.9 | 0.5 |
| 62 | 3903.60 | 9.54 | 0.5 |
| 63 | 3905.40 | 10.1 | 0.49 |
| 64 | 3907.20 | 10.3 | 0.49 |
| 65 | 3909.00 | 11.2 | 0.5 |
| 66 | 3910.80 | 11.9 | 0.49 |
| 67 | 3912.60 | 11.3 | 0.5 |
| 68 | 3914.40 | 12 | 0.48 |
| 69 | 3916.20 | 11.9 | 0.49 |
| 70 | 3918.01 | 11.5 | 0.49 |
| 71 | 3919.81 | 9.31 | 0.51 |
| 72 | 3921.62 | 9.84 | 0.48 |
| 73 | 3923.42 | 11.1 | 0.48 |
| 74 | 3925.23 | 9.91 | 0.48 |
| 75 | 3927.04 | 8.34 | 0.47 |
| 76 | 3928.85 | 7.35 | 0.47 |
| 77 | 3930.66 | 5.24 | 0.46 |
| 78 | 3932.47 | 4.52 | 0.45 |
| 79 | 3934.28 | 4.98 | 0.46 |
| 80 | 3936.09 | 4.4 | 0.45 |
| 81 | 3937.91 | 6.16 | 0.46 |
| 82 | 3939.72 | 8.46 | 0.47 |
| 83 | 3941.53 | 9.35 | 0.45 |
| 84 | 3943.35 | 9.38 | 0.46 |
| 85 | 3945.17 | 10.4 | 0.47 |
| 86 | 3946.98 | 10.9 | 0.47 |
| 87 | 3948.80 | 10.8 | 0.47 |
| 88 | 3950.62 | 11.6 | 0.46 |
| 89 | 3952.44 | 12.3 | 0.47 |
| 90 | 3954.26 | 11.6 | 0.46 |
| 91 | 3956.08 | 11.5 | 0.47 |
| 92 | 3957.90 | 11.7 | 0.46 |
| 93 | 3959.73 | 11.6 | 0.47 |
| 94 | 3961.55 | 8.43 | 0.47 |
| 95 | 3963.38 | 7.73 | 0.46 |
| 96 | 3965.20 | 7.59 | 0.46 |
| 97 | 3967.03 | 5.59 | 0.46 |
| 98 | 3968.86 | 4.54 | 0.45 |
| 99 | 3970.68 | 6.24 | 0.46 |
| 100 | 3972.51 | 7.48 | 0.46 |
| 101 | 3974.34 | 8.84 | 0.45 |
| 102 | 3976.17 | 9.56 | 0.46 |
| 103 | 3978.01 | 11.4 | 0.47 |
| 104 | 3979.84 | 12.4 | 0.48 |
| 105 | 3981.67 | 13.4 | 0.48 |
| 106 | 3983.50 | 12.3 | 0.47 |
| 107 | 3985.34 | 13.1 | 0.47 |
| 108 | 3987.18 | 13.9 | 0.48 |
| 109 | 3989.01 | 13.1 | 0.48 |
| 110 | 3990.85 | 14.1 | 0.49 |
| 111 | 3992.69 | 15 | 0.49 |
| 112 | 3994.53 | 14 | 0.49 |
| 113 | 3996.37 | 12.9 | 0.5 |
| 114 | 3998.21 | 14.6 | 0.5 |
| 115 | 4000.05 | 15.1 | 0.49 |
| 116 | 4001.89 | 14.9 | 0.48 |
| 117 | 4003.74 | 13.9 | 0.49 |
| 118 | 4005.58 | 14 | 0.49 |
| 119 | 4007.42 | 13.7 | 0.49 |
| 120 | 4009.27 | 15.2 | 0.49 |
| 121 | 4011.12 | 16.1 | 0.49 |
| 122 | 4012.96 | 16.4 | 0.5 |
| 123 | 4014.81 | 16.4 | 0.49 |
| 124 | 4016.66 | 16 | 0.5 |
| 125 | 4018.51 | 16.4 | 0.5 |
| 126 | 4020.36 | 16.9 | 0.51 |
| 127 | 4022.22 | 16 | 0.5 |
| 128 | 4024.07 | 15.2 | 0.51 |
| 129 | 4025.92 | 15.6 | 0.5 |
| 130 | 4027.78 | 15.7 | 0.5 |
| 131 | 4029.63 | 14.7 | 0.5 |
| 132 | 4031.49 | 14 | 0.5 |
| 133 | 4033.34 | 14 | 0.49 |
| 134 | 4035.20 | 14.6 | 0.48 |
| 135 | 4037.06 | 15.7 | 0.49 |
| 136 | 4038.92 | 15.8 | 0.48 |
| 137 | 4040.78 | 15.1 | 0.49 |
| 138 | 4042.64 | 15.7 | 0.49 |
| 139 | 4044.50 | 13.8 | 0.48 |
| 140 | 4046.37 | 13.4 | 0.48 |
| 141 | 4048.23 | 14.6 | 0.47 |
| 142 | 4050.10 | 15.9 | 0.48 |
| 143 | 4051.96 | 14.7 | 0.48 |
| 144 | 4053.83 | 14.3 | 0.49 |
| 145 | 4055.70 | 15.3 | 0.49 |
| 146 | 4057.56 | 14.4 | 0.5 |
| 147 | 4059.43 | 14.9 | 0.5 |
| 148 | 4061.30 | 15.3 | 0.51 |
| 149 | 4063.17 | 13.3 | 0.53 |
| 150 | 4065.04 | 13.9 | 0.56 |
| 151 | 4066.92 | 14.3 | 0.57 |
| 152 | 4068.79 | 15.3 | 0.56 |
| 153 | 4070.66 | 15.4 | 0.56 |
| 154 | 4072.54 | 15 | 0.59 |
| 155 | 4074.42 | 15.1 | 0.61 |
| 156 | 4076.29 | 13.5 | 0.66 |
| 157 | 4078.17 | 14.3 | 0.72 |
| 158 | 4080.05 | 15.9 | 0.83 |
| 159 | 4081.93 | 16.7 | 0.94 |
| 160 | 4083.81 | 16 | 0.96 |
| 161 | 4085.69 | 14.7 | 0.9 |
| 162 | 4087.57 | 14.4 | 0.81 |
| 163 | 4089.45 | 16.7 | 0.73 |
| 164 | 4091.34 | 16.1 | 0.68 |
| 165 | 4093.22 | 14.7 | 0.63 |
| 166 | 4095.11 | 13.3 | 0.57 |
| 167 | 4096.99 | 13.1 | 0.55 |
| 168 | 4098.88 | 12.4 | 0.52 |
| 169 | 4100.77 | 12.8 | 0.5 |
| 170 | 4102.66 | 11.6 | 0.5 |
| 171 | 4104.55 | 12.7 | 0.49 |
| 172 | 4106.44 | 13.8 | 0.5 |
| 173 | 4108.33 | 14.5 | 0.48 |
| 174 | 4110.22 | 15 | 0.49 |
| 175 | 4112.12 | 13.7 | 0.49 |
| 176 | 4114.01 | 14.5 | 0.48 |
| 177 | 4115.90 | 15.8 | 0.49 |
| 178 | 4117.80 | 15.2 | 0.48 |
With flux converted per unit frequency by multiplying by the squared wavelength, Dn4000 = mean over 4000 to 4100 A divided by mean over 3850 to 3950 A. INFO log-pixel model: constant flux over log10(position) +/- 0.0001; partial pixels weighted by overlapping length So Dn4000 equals 1.70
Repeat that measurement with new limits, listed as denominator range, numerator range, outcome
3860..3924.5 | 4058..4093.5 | 1.63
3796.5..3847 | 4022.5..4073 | 2.04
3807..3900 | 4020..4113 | 1.82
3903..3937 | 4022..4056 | 1.73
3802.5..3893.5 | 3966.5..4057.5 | 1.69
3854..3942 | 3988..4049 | 1.69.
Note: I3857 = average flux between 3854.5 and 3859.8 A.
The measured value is 8.92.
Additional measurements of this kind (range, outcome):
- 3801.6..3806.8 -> 9.56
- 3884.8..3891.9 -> 9.38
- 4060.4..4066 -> 14.1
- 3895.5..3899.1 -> 10.6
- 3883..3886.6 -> 8.71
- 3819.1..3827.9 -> 7.85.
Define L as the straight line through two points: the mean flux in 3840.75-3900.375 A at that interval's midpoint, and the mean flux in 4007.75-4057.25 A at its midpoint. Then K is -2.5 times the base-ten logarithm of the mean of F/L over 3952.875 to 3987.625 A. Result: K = 0.30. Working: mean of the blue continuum 9.49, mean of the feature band 9.92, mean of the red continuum 15.3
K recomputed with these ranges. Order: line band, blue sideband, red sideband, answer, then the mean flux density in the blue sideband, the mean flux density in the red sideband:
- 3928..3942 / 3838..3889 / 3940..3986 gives 0.49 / 9.14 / 9.95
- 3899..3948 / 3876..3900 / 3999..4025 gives 0.20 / 9.6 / 15.4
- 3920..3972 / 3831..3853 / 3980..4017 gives 0.37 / 7.88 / 14.3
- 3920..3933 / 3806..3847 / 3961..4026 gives 0.30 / 8.08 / 12.7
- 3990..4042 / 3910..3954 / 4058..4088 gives -0.19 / 9.32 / 14.9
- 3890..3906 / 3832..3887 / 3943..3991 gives -0.11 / 8.83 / 10.4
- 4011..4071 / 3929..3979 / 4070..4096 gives -0.17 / 8.59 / 15.1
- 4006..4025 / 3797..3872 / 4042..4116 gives -0.21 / 8.64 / 14.5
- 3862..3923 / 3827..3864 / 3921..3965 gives -0.18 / 8.12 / 9.04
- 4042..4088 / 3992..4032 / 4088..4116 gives -0.03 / 15.1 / 14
